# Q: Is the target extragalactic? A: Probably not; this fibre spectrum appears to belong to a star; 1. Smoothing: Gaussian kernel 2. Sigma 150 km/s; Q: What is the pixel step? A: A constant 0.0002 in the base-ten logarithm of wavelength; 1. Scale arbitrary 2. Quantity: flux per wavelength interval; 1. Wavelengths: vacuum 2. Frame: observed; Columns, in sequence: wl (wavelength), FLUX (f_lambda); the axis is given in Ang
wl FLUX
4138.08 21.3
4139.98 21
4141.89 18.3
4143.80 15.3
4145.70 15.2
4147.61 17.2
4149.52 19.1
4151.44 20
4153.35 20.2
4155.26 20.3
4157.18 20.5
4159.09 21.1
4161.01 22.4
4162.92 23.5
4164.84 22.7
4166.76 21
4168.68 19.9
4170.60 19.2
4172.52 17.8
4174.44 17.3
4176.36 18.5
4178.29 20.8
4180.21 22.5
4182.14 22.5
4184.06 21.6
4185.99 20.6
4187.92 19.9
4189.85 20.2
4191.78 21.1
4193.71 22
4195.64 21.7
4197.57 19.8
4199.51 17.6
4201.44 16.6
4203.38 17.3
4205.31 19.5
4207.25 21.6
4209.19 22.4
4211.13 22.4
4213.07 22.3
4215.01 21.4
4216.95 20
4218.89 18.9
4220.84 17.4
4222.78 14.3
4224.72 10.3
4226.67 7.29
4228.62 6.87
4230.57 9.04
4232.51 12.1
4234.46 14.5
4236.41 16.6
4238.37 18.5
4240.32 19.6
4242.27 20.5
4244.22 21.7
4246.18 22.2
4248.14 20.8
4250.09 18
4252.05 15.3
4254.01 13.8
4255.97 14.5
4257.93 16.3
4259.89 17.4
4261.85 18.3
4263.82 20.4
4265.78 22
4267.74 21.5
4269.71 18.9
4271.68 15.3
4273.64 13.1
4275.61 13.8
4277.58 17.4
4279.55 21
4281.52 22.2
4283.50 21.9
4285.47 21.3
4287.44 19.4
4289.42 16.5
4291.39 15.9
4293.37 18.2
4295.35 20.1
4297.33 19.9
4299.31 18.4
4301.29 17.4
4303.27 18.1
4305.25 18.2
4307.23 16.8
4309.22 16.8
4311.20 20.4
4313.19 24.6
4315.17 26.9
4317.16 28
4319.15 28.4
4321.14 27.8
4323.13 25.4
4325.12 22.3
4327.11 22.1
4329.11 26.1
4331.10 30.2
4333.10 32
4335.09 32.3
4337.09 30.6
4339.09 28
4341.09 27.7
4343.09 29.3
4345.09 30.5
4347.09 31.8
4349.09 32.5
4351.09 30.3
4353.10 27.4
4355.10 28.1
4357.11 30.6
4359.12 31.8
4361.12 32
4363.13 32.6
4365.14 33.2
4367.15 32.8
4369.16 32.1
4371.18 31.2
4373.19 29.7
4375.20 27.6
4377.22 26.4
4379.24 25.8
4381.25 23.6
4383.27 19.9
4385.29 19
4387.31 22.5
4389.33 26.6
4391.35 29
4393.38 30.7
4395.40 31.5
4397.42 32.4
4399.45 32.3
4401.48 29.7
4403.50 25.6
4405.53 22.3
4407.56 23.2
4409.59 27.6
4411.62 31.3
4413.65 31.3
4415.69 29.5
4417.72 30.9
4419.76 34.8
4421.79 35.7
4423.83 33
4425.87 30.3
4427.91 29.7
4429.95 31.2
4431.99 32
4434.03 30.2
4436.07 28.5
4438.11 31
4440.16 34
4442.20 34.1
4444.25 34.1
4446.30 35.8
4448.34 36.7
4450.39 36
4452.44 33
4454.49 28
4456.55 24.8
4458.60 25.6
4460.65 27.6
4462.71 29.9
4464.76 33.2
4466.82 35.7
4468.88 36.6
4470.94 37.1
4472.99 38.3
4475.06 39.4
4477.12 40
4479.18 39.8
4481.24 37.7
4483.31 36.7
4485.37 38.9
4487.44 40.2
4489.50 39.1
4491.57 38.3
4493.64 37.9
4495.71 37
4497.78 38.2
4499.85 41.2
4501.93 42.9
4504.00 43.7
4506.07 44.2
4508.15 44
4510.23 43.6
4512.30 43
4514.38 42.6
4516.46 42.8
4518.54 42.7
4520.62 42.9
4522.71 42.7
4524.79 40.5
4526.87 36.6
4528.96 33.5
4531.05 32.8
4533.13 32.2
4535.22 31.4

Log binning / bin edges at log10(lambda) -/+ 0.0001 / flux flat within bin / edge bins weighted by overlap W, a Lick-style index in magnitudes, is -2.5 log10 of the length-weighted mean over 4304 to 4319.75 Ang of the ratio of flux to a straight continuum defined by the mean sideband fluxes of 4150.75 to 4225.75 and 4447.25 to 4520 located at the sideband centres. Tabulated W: 0.22 mag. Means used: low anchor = 20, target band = 22.3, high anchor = 37.7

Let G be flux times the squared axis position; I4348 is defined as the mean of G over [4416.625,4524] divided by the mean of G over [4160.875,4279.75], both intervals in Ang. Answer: 2.22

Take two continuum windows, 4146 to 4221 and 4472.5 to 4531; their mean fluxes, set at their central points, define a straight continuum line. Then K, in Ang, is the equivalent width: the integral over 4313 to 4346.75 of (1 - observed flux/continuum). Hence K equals 1.7 Ang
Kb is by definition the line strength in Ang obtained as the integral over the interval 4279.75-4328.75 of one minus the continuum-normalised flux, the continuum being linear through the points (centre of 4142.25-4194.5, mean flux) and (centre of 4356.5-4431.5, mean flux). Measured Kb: 8.4 Ang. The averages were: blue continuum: 20.1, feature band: 21.2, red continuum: 29.2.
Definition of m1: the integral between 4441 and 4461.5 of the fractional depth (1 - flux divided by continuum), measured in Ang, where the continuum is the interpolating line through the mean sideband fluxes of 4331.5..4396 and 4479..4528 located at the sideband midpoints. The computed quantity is 2.6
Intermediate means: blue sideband 29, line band 31.6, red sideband 40.7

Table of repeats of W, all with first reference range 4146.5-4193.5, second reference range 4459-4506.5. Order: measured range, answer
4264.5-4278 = 0.430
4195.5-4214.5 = 0.118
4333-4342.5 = -0.007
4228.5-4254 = 0.405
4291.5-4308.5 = 0.451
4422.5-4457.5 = 0.111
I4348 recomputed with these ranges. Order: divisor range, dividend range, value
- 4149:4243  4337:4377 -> 1.74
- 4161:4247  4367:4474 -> 1.79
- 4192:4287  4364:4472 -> 1.83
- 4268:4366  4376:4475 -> 1.31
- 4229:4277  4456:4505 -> 2.38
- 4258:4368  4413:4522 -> 1.62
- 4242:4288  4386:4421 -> 1.65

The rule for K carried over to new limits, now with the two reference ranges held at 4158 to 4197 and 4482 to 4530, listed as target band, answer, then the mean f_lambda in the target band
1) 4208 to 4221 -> 1.19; 20.9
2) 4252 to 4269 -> 5.24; 17.9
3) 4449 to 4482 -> 3.67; 33.9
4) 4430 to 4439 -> 1.43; 30.5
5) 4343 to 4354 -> 0.24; 30.4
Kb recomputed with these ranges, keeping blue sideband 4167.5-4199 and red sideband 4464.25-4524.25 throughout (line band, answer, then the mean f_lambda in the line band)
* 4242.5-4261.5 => 5.2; 17.9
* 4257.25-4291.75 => 10.0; 18.5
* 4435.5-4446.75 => 1.2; 32.9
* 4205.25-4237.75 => 9.2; 16.2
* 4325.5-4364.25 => 1.2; 29.7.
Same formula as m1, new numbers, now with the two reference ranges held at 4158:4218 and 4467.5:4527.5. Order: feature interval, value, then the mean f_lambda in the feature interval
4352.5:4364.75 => 0.3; 30.7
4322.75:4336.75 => 1.0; 27.4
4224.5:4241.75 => 7.7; 13.1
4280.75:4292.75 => 3.3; 19.4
